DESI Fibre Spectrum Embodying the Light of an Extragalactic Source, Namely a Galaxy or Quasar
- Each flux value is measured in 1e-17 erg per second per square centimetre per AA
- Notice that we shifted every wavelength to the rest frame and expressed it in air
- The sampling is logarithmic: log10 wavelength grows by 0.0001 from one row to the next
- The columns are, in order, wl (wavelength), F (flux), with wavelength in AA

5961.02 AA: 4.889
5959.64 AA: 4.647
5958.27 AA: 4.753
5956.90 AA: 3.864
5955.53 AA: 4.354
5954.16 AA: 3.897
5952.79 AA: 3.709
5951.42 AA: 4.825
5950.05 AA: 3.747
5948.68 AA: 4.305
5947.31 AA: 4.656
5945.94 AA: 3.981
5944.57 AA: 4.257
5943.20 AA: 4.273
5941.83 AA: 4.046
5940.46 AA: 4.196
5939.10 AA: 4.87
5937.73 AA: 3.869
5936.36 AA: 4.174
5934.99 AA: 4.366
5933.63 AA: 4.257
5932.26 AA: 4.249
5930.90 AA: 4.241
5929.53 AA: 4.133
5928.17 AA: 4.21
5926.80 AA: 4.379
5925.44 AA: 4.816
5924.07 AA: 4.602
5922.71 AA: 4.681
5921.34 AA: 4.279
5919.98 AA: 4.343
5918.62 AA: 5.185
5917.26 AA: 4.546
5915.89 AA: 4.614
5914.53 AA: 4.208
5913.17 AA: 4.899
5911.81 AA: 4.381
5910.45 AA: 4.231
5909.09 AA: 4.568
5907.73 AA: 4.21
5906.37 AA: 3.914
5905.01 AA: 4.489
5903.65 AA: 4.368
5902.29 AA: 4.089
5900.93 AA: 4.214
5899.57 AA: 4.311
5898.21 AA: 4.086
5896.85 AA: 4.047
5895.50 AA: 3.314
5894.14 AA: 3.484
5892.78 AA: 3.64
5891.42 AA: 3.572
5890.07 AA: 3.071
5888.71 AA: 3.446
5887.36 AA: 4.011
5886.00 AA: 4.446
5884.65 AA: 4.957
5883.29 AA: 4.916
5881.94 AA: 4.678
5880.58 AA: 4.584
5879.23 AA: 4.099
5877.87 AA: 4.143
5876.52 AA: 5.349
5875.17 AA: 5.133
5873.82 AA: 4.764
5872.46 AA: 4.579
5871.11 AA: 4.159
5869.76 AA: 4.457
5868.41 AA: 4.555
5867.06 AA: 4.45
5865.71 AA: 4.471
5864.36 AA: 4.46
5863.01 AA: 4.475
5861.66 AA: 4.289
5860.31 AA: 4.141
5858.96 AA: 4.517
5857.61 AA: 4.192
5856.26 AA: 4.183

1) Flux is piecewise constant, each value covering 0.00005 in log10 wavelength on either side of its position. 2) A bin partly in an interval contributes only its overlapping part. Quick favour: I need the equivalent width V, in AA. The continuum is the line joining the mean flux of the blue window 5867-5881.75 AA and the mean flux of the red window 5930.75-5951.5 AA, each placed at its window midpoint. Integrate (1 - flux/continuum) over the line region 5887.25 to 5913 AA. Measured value 2.7 AA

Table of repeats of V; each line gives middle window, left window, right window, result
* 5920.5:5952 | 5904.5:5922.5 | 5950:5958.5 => -0.2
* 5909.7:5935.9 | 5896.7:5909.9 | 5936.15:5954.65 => -1.4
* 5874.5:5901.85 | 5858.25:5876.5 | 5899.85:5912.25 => 1.4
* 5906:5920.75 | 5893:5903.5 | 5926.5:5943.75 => -1.5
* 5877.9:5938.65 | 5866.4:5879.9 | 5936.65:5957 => 1.8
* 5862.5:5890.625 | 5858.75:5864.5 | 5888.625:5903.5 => -2.3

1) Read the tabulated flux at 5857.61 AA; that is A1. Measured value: 4.192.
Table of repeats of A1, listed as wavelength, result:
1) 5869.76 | 4.457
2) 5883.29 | 4.916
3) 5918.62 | 5.185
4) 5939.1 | 4.87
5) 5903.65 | 4.368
